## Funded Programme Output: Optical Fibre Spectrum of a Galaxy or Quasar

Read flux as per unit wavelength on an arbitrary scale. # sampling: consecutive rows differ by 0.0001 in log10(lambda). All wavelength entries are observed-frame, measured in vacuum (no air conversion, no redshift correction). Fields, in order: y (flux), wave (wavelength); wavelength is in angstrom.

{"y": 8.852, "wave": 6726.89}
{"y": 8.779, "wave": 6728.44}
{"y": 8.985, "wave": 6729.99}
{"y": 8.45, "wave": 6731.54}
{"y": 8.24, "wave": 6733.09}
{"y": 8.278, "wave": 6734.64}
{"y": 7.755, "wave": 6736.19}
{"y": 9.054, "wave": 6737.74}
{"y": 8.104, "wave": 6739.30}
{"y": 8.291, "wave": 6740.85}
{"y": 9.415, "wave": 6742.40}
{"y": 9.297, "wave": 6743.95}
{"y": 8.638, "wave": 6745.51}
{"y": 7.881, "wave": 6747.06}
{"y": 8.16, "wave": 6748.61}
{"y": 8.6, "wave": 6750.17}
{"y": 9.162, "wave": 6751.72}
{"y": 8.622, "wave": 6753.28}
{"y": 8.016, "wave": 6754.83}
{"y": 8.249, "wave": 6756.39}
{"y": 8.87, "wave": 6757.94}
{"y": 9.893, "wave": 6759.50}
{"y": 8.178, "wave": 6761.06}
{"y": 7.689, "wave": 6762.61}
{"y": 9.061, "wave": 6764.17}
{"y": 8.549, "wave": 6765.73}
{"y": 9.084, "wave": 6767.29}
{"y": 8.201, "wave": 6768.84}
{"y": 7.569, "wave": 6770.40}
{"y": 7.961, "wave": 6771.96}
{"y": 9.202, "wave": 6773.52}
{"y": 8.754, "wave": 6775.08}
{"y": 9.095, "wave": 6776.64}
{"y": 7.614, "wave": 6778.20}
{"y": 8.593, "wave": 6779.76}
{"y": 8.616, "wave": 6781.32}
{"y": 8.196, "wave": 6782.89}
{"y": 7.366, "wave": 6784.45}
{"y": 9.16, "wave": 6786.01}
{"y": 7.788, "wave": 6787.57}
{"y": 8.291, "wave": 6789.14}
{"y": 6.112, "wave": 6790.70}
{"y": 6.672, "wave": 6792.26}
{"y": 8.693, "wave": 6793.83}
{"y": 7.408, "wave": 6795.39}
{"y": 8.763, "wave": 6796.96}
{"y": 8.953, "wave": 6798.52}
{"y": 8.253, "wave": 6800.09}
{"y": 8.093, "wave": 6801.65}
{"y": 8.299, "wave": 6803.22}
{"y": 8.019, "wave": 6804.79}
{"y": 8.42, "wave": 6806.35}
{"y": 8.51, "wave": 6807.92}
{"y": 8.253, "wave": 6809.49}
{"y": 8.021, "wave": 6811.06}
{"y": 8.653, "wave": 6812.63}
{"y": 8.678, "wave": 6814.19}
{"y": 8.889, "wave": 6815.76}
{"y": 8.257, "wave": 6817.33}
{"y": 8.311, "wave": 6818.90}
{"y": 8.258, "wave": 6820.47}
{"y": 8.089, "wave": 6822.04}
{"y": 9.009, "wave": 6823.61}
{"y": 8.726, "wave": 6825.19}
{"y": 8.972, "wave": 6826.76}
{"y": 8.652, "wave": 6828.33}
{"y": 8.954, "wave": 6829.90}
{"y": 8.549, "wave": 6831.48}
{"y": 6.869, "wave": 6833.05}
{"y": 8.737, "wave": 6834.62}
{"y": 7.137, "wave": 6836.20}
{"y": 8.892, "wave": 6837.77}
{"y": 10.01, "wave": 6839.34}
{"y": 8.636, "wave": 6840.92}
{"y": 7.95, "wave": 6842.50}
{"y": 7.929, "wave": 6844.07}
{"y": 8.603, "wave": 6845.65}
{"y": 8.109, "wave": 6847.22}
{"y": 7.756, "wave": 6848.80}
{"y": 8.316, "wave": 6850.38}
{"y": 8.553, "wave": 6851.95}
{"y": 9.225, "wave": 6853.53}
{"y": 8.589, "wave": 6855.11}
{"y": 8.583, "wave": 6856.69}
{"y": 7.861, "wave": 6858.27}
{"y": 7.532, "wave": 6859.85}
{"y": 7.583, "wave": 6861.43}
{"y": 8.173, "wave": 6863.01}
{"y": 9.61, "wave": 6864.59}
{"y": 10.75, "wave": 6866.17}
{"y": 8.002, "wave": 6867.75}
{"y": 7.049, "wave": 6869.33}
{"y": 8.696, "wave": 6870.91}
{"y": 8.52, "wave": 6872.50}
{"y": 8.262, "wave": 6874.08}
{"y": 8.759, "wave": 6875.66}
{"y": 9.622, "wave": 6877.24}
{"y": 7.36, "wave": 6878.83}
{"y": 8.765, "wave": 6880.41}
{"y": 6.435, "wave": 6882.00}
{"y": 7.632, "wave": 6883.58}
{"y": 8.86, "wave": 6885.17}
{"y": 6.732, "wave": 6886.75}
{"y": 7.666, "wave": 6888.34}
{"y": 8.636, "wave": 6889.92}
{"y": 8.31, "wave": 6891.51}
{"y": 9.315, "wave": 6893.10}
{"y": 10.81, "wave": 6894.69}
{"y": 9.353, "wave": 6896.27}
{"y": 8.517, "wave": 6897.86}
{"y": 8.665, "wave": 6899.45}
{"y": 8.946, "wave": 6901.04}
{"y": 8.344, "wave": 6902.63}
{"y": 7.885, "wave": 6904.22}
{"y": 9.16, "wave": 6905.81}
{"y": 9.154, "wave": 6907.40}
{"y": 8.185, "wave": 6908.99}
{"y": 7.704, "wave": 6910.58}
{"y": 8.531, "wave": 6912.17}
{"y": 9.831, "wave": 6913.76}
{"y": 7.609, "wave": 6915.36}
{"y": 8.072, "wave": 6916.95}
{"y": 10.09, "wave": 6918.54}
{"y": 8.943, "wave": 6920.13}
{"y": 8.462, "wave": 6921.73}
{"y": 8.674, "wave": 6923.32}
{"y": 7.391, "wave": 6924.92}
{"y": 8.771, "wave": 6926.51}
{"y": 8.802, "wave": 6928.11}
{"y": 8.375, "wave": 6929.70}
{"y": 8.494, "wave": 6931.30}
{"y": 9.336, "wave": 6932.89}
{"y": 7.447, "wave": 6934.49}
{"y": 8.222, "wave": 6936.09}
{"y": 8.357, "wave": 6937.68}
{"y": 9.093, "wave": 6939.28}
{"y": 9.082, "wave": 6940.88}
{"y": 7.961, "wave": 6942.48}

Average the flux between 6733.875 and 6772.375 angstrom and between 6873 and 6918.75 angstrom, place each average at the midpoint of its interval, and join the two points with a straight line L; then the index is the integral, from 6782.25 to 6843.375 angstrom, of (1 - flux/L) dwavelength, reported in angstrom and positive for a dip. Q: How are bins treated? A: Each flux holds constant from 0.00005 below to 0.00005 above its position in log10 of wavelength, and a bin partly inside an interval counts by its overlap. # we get 1.5 angstrom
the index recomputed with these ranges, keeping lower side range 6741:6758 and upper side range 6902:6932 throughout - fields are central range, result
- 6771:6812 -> 1.90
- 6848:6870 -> 0.42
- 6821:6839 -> 0.27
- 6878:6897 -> 0.53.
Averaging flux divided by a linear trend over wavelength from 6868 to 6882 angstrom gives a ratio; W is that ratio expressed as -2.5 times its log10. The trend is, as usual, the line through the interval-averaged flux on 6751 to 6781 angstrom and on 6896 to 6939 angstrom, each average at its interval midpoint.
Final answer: 0.039 mag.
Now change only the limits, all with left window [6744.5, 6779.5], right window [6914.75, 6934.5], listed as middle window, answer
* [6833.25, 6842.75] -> 0.01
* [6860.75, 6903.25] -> 0.01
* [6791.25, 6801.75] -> 0.06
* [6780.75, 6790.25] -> 0.05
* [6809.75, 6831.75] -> -0.01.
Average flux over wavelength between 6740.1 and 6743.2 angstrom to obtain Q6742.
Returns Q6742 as 8.88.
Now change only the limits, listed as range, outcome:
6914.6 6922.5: 8.64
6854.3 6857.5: 8.57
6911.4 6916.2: 8.65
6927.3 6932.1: 8.56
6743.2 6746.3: 8.95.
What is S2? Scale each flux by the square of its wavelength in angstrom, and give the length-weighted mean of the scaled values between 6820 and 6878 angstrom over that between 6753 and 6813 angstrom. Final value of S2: 1.04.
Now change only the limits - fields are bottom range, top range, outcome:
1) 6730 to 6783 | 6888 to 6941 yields 1.06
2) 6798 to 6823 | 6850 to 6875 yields 1.03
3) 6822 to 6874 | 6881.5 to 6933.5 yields 1.03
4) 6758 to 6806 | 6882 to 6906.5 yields 1.06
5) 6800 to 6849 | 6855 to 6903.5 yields 1.02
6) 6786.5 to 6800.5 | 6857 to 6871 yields 1.08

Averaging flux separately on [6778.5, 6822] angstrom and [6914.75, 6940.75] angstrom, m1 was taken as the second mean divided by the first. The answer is 1.0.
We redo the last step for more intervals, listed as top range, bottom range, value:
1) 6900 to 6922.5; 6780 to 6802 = 1.07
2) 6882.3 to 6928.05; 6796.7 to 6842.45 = 1.01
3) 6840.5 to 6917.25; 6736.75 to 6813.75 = 1.01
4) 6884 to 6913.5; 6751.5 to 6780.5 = 1.01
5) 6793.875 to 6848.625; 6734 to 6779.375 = 0.99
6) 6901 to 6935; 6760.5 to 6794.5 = 1.04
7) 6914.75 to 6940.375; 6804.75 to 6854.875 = 1.01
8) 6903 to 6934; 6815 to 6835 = 1.01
